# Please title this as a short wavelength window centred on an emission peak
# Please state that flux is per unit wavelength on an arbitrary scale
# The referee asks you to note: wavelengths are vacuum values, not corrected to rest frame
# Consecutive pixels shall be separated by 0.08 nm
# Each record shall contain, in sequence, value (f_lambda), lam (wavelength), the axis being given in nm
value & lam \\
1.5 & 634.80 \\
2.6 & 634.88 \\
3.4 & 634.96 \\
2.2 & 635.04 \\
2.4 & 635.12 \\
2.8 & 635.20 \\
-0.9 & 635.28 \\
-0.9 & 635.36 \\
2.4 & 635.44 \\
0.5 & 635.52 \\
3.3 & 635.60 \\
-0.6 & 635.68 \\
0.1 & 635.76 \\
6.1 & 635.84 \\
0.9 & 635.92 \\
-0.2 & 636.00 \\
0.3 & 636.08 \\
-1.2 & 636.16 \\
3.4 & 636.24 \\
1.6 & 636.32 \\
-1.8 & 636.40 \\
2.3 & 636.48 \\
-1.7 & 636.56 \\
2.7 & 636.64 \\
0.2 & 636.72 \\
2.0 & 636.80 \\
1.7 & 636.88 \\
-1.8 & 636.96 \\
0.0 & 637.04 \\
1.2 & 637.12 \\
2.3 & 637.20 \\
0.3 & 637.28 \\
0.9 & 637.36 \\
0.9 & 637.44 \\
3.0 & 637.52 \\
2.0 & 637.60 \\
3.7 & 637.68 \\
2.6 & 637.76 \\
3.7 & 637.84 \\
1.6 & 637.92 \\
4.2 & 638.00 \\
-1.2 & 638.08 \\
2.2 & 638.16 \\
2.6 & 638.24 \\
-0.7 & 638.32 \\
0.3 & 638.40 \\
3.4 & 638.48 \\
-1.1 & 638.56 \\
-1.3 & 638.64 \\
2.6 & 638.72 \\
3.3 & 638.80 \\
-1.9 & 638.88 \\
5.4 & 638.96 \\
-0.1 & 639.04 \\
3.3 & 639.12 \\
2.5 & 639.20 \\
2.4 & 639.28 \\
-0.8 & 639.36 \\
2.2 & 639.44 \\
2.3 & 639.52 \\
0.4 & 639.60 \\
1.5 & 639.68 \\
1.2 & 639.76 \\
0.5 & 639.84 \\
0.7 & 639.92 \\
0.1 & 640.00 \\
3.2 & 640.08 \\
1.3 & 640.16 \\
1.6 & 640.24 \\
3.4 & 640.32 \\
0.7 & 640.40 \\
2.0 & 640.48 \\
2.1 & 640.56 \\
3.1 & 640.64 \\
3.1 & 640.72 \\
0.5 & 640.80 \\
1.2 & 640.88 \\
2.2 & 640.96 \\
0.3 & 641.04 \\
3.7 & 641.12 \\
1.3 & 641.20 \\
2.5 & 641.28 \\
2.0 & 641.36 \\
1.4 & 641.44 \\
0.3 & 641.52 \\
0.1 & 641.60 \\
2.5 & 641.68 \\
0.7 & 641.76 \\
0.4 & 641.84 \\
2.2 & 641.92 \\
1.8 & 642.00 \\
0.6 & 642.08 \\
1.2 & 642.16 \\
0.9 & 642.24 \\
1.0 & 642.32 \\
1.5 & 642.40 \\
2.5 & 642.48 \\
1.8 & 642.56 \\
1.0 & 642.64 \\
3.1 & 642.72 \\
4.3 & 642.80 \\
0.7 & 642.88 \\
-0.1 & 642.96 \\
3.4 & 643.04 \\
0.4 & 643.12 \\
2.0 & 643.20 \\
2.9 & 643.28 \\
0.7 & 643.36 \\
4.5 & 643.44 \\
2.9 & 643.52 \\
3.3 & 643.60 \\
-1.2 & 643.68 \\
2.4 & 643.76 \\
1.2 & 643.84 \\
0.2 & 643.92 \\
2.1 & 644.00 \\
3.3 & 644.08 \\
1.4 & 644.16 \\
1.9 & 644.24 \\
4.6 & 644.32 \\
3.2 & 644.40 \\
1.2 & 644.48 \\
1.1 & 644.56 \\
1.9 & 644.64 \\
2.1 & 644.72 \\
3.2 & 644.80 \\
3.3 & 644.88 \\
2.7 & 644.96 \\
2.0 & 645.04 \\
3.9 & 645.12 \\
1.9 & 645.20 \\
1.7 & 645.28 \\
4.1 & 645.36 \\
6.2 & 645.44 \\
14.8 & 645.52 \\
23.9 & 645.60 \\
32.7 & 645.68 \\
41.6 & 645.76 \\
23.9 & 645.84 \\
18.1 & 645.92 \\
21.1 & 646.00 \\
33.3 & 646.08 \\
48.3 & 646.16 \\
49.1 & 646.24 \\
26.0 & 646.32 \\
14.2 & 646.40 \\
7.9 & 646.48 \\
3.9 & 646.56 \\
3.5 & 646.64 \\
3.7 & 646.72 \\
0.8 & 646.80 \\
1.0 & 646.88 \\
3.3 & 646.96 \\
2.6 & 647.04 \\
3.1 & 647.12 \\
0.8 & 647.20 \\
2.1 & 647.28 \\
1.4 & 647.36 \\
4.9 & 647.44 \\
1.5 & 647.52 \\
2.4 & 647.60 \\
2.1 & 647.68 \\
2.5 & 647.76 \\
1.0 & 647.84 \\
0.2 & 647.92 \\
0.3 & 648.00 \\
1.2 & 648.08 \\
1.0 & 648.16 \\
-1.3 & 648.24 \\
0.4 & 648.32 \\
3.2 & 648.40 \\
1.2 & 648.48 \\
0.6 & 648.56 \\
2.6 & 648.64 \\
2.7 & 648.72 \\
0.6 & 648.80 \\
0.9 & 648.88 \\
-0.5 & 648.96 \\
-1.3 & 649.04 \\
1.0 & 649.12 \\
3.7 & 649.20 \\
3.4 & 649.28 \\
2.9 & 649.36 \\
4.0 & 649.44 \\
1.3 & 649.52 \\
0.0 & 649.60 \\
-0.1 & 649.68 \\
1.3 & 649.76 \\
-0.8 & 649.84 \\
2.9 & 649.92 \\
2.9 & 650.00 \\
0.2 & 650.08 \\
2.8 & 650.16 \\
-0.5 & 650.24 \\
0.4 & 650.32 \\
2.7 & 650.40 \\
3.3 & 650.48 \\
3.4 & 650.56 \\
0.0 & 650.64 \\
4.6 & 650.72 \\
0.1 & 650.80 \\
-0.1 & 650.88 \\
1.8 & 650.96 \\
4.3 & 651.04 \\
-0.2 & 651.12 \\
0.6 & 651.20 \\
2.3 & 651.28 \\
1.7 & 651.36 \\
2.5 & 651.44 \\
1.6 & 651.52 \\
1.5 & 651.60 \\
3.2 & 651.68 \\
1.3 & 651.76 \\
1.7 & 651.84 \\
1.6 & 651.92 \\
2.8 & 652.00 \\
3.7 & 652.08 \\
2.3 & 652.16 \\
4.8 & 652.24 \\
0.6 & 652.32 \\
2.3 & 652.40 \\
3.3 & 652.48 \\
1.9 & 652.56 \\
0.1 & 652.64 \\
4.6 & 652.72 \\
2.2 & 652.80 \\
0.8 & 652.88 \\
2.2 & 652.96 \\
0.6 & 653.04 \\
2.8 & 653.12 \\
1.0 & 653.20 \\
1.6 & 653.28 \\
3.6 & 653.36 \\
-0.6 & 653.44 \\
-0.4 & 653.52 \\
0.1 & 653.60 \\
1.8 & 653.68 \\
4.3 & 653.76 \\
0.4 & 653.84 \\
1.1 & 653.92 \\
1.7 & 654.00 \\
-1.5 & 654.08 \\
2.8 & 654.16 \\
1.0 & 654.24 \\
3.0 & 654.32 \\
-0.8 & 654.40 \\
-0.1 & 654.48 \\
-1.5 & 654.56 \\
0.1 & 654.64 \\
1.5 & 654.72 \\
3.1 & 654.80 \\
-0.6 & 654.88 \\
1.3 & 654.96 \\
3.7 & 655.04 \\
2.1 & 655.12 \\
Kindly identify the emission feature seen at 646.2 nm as [O II] 3727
